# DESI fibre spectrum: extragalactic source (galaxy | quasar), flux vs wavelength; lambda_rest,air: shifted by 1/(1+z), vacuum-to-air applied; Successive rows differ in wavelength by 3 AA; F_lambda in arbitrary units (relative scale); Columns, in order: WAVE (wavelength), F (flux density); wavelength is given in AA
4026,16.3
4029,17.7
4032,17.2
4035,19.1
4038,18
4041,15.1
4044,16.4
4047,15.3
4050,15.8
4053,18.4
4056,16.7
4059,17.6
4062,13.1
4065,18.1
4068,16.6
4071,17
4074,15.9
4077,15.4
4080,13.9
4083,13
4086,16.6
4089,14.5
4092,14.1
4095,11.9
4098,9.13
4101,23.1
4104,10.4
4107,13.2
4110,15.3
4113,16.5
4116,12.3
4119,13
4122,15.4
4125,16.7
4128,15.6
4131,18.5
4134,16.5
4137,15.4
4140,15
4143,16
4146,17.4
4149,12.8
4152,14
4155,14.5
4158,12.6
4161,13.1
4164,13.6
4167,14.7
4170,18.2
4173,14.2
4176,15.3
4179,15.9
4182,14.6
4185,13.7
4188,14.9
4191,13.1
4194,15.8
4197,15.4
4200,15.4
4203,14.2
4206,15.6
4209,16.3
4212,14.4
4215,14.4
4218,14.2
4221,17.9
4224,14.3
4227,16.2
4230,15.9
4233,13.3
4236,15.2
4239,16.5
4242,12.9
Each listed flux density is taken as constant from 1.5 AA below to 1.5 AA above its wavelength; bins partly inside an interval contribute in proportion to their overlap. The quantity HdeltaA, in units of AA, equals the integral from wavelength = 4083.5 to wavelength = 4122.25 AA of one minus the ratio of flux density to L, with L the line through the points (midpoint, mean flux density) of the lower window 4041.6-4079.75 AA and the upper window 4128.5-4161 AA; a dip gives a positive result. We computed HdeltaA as 3.7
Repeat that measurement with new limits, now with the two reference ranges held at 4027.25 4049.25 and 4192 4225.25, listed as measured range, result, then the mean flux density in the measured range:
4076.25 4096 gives 2.7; 14.2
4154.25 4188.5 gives 2.2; 14.6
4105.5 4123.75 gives 2.1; 14.3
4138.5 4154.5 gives 0.9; 15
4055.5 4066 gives 0.3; 16.3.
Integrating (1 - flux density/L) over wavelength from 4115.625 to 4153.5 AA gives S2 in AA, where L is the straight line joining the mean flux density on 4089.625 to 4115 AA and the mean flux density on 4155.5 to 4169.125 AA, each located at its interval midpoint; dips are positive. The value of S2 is -3.8 AA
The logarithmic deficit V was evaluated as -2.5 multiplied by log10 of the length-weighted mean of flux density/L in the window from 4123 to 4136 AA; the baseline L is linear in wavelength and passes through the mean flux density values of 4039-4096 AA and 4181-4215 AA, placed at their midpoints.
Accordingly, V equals -0.10 mag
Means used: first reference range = 15.6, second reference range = 14.8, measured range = 16.7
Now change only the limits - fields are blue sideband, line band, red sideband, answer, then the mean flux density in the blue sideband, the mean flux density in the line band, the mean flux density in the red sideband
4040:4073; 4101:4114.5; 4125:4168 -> 0.05 mag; 16.4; 14.9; 15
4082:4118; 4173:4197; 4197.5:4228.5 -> 0.02 mag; 14.2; 14.8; 15.3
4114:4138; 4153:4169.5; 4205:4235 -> 0.10 mag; 15.4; 14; 15.2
